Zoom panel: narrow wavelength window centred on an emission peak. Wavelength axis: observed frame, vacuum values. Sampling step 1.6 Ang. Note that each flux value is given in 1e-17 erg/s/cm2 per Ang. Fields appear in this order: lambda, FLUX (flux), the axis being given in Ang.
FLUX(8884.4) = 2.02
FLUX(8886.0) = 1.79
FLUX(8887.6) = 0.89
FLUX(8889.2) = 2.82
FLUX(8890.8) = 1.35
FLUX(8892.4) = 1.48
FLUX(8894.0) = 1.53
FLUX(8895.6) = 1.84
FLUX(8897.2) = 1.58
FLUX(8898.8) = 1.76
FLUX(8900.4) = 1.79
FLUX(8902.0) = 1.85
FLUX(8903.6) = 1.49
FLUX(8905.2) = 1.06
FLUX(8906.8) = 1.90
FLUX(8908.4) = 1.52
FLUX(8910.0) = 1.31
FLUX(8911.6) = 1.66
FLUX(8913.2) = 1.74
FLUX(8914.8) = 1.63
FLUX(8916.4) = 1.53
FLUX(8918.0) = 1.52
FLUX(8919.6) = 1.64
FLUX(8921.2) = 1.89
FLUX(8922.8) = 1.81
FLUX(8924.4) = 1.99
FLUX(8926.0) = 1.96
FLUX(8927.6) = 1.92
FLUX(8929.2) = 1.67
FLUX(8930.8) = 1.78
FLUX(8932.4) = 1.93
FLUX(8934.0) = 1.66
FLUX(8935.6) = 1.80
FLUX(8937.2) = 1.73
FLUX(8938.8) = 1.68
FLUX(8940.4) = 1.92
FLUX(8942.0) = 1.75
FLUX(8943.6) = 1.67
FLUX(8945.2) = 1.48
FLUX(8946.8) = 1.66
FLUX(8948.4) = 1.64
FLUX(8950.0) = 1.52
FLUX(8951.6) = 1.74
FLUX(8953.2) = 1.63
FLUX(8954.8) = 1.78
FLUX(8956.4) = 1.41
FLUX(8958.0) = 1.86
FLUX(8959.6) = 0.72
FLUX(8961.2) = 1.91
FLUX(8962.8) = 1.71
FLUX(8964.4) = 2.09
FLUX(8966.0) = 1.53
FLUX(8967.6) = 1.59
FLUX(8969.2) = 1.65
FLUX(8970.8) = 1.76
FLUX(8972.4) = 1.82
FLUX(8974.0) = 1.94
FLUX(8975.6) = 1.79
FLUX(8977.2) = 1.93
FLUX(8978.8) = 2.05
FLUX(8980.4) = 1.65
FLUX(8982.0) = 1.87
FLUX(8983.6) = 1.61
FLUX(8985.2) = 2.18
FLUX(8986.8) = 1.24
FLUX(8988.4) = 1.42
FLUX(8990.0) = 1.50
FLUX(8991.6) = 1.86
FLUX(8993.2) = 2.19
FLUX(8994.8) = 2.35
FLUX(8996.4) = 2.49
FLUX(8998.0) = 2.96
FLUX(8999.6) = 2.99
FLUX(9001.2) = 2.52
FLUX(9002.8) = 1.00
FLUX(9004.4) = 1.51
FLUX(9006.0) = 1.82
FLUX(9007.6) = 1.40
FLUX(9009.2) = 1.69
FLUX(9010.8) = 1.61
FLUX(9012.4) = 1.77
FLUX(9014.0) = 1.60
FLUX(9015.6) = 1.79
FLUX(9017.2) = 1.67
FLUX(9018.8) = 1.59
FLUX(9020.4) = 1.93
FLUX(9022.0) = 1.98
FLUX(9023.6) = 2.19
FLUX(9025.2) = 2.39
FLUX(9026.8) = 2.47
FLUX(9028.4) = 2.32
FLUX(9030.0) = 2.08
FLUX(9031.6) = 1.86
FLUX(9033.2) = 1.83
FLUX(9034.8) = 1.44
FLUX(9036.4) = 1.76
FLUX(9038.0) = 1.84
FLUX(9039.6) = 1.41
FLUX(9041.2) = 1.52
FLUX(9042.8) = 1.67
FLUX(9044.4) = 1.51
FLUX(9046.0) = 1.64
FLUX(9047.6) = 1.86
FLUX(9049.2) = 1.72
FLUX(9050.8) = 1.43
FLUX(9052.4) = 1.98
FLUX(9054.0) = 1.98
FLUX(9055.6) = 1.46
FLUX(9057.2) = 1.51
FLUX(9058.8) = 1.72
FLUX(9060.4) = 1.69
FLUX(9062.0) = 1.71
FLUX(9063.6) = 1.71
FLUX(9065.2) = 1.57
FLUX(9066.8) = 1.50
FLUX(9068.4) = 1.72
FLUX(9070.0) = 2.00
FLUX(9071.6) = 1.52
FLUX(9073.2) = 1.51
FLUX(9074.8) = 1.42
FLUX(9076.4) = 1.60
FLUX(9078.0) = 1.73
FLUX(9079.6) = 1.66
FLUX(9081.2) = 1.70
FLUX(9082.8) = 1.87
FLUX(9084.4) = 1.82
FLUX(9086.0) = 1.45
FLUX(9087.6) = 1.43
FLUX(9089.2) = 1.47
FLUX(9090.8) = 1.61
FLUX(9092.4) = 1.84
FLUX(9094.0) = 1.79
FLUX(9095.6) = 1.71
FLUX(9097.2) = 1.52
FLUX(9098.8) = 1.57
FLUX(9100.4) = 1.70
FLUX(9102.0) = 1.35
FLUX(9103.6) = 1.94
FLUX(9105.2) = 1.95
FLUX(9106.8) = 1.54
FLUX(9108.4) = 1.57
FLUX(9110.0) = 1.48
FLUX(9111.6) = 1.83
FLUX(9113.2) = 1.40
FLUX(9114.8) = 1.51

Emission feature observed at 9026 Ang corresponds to [N II]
